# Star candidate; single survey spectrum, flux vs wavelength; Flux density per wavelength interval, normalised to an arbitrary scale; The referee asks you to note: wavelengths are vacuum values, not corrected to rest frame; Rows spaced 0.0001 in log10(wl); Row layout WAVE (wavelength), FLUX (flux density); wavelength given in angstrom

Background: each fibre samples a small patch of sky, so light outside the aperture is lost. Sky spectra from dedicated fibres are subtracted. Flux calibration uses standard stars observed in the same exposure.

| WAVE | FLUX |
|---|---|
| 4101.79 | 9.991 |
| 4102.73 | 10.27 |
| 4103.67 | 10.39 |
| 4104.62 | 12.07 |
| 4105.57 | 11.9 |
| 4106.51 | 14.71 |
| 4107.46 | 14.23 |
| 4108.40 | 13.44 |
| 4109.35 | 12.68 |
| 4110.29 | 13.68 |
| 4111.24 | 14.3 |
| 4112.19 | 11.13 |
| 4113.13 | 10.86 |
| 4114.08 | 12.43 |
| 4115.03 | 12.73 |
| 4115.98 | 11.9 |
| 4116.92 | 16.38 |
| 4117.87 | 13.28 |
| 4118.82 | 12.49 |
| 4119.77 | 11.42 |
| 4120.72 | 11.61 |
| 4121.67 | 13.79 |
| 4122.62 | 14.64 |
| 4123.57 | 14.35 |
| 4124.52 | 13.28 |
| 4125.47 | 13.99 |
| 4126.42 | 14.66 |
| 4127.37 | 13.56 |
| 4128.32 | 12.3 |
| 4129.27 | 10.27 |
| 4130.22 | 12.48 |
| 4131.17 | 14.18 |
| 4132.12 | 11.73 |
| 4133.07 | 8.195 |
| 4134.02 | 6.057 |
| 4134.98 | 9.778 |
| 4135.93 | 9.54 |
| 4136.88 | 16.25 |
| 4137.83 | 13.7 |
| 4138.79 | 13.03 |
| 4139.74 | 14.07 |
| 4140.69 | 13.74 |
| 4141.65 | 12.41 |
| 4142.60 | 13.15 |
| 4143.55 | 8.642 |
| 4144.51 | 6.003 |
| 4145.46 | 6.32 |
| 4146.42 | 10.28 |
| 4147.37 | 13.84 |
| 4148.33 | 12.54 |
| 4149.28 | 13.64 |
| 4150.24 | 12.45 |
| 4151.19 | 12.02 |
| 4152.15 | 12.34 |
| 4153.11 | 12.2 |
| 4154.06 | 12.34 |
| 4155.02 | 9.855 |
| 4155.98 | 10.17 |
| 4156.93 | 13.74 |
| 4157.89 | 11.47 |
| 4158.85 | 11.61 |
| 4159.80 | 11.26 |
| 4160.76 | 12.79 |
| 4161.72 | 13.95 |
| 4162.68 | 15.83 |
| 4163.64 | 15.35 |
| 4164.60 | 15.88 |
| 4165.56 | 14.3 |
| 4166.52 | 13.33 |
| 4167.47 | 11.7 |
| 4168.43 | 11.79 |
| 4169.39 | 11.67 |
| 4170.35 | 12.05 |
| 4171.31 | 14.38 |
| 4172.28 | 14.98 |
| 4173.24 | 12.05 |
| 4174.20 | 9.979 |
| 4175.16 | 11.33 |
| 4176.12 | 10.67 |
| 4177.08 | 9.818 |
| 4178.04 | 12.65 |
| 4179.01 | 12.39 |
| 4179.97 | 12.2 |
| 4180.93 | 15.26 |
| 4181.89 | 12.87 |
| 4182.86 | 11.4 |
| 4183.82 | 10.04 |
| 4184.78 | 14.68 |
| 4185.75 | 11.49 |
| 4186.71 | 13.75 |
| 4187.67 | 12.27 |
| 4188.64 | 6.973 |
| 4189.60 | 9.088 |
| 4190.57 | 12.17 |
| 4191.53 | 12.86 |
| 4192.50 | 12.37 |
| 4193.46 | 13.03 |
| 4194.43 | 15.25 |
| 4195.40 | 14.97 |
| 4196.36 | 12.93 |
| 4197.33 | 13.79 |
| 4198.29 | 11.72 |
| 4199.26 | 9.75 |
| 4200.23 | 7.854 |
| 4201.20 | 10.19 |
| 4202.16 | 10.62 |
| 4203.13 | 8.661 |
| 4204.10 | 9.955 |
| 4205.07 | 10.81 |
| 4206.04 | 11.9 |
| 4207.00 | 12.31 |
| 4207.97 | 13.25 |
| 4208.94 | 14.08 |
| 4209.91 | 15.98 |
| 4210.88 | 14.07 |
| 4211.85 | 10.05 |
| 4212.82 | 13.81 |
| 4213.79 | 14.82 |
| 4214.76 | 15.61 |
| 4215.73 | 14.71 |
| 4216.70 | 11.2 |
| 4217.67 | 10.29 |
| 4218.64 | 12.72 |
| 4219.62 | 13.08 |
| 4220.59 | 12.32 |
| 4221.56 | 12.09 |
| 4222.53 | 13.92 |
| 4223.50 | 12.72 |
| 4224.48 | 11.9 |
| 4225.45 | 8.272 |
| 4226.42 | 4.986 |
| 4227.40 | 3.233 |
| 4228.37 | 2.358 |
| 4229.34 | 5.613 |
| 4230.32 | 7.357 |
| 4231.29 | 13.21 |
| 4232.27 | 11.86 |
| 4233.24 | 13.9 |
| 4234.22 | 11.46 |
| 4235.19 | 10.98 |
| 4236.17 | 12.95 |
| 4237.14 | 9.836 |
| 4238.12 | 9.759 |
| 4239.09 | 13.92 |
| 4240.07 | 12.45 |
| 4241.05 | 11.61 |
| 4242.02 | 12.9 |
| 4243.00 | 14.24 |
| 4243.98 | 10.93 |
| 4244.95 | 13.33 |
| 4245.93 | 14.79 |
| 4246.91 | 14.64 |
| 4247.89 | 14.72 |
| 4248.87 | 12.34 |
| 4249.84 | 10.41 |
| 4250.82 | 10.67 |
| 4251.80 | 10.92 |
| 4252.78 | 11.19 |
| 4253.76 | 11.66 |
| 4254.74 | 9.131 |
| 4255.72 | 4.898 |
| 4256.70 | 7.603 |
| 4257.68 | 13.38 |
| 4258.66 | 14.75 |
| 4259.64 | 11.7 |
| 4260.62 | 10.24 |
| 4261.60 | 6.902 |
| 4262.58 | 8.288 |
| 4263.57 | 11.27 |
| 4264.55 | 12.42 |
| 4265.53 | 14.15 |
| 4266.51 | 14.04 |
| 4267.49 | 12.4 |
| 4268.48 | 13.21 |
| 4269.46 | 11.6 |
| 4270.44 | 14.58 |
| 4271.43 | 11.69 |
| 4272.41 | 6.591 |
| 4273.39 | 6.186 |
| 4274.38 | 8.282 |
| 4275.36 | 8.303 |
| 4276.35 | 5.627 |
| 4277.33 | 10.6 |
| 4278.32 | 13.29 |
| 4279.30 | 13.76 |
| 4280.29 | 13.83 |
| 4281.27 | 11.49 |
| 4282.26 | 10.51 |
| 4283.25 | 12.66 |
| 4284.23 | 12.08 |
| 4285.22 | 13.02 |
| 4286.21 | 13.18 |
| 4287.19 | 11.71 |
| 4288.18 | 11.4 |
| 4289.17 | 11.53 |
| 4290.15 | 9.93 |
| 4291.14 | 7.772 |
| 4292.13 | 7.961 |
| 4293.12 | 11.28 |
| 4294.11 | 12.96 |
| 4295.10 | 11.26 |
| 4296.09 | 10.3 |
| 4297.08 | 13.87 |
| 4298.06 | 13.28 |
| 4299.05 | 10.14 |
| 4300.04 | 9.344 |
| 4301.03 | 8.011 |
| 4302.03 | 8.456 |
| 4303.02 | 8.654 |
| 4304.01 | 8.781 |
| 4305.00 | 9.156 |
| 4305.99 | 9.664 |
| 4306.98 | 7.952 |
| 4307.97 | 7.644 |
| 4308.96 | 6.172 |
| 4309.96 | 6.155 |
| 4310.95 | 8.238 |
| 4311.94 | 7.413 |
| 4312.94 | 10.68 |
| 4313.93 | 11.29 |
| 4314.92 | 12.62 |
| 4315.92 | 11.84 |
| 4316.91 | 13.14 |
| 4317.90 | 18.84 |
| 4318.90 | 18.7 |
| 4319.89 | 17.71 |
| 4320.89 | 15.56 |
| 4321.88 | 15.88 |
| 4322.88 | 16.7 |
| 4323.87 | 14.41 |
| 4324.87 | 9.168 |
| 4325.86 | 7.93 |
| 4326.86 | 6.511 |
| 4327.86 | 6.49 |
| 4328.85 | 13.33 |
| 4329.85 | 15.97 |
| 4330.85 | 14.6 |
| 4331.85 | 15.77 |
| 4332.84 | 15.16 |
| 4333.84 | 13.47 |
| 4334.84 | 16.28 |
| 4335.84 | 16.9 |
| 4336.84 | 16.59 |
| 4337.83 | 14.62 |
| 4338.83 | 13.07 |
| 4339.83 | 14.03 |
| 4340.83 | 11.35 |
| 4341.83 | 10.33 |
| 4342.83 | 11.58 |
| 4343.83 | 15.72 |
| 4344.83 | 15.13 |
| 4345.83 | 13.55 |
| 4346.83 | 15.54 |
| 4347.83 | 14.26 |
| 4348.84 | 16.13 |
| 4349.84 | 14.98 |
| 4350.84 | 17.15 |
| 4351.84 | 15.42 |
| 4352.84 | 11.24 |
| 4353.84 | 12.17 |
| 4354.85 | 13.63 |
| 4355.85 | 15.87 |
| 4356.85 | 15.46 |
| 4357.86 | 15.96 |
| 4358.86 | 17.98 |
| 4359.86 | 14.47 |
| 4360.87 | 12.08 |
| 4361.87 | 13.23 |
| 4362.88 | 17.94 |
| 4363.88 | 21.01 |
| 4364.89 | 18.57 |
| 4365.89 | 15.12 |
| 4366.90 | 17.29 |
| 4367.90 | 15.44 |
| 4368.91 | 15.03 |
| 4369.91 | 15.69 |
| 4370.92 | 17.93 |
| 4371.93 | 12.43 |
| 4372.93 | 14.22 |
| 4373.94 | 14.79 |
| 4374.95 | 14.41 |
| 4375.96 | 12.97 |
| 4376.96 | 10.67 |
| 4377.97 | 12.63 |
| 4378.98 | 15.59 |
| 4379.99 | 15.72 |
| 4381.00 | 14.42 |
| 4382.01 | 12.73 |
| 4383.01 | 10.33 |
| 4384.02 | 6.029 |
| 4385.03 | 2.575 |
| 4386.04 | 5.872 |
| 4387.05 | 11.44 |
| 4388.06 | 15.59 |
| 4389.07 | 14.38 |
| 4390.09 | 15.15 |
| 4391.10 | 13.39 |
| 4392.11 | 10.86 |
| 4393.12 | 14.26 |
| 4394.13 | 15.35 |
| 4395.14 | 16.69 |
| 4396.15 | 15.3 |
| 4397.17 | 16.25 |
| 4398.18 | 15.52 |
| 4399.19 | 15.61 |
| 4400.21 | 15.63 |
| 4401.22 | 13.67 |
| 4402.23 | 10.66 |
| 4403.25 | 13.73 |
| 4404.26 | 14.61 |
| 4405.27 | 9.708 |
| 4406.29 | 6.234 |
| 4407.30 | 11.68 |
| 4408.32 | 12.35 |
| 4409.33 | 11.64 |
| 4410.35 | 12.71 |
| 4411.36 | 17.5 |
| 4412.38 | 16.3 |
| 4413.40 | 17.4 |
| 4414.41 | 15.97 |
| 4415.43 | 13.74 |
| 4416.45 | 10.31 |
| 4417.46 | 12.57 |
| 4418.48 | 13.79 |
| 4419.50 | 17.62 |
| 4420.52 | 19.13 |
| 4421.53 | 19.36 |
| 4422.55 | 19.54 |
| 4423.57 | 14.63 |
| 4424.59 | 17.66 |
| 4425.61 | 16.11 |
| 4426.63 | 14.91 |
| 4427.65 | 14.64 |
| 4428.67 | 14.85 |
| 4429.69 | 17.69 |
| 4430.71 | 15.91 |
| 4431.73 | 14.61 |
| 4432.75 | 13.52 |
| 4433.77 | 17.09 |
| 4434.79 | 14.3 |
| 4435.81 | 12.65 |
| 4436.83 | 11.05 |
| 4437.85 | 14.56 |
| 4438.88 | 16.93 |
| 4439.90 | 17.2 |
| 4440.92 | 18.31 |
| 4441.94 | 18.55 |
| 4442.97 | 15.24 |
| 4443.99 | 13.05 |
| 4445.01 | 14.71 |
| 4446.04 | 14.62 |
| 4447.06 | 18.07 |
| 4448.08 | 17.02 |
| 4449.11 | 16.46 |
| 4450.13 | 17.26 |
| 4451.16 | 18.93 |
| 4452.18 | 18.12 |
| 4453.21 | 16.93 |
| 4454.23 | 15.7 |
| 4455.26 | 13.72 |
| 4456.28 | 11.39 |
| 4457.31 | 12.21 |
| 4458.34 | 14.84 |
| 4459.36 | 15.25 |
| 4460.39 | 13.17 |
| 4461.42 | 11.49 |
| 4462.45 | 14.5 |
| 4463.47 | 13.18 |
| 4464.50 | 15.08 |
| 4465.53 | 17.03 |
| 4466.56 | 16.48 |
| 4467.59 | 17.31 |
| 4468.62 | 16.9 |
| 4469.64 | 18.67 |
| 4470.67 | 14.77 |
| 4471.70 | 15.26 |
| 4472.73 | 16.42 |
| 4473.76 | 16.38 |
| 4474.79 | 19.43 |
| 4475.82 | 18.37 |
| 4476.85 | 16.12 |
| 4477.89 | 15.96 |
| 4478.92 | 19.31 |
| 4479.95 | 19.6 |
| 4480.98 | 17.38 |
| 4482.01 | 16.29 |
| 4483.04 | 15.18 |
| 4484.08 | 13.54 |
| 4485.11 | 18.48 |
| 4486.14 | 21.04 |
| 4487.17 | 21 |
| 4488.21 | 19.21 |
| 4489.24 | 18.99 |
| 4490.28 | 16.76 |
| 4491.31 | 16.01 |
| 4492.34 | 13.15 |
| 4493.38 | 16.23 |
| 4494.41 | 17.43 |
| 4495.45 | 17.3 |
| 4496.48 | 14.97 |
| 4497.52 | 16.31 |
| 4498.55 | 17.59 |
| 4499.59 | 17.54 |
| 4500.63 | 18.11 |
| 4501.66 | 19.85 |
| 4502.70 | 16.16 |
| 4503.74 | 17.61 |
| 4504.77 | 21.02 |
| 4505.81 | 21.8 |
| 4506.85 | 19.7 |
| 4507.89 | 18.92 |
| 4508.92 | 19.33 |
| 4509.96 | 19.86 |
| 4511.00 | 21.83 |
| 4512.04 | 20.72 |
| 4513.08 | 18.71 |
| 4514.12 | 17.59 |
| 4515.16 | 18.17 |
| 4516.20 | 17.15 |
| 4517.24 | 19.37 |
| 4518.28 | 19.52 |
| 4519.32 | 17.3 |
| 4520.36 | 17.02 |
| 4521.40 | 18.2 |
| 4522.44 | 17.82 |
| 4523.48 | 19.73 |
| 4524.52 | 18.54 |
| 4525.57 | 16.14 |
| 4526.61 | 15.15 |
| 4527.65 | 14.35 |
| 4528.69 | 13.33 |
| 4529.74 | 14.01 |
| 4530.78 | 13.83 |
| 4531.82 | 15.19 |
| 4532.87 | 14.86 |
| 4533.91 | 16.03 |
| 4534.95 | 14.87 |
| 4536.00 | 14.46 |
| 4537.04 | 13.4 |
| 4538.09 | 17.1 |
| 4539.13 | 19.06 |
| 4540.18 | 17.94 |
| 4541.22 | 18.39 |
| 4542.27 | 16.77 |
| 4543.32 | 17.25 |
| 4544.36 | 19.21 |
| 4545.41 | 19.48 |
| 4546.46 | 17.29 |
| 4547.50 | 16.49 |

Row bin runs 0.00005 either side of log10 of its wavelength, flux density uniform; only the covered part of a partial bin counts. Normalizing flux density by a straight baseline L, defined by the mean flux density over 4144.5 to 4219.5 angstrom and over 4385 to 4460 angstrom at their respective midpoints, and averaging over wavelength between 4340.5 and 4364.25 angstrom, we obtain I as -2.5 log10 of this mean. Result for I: -0.05 mag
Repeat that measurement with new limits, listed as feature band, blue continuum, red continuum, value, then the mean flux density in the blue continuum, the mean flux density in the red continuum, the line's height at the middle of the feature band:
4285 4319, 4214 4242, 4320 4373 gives 0.24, 10.9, 14.5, 13.2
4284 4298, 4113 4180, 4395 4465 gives 0.20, 12.3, 14.9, 13.6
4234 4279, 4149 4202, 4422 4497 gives 0.19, 12.3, 16.1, 13.4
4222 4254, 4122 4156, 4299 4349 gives 0.10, 11.9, 12.3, 12.1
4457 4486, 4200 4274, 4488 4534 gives 0.03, 11.3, 17.5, 16.6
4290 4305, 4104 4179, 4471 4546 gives 0.39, 12.4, 17.4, 14.5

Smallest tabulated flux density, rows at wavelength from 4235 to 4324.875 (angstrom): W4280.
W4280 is 4.898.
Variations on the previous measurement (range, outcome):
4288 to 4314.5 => 6.155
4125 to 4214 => 6.003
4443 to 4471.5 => 11.39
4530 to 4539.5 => 13.4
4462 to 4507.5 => 13.15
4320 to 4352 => 6.49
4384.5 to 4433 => 2.575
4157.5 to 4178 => 9.818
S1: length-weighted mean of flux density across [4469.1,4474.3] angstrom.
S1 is 16.3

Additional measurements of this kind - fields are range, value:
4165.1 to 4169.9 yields 12.6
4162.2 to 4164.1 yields 15.6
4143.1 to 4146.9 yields 7.81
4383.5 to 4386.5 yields 4.83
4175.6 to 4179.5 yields 11.4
